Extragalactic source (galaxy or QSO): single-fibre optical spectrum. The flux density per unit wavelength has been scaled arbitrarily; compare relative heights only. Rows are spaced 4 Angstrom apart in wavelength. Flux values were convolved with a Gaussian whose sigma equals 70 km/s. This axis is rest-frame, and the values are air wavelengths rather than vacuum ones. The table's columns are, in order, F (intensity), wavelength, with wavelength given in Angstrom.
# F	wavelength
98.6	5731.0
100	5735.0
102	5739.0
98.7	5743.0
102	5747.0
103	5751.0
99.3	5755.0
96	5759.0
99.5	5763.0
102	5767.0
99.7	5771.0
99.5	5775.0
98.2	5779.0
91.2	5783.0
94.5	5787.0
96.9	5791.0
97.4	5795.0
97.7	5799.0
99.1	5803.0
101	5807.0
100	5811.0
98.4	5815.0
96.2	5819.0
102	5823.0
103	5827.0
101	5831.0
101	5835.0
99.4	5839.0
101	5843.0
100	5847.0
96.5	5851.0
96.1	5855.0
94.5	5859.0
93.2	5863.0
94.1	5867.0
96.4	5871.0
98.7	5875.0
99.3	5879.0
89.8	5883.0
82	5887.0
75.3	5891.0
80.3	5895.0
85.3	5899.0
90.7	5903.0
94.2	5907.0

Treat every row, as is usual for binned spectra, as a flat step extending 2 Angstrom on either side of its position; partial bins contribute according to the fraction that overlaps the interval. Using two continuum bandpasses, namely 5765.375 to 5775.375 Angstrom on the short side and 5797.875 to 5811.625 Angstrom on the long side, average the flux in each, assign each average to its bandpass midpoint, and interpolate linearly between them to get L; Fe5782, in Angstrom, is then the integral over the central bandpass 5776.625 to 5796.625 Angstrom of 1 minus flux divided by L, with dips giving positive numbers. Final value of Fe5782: 0.9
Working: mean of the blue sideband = 100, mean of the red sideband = 99.5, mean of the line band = 95.7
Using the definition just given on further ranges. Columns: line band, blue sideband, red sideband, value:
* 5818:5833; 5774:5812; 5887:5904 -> -1.3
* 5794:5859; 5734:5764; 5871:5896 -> -4.0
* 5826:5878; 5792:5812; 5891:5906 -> -3.7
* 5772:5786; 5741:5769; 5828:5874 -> 0.4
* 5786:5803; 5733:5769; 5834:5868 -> 0.3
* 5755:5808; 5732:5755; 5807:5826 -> 1.2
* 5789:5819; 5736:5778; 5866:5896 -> -0.7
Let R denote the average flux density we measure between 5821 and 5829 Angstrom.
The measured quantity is 102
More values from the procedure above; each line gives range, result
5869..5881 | 98.1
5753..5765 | 98.3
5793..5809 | 98.8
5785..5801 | 96.6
